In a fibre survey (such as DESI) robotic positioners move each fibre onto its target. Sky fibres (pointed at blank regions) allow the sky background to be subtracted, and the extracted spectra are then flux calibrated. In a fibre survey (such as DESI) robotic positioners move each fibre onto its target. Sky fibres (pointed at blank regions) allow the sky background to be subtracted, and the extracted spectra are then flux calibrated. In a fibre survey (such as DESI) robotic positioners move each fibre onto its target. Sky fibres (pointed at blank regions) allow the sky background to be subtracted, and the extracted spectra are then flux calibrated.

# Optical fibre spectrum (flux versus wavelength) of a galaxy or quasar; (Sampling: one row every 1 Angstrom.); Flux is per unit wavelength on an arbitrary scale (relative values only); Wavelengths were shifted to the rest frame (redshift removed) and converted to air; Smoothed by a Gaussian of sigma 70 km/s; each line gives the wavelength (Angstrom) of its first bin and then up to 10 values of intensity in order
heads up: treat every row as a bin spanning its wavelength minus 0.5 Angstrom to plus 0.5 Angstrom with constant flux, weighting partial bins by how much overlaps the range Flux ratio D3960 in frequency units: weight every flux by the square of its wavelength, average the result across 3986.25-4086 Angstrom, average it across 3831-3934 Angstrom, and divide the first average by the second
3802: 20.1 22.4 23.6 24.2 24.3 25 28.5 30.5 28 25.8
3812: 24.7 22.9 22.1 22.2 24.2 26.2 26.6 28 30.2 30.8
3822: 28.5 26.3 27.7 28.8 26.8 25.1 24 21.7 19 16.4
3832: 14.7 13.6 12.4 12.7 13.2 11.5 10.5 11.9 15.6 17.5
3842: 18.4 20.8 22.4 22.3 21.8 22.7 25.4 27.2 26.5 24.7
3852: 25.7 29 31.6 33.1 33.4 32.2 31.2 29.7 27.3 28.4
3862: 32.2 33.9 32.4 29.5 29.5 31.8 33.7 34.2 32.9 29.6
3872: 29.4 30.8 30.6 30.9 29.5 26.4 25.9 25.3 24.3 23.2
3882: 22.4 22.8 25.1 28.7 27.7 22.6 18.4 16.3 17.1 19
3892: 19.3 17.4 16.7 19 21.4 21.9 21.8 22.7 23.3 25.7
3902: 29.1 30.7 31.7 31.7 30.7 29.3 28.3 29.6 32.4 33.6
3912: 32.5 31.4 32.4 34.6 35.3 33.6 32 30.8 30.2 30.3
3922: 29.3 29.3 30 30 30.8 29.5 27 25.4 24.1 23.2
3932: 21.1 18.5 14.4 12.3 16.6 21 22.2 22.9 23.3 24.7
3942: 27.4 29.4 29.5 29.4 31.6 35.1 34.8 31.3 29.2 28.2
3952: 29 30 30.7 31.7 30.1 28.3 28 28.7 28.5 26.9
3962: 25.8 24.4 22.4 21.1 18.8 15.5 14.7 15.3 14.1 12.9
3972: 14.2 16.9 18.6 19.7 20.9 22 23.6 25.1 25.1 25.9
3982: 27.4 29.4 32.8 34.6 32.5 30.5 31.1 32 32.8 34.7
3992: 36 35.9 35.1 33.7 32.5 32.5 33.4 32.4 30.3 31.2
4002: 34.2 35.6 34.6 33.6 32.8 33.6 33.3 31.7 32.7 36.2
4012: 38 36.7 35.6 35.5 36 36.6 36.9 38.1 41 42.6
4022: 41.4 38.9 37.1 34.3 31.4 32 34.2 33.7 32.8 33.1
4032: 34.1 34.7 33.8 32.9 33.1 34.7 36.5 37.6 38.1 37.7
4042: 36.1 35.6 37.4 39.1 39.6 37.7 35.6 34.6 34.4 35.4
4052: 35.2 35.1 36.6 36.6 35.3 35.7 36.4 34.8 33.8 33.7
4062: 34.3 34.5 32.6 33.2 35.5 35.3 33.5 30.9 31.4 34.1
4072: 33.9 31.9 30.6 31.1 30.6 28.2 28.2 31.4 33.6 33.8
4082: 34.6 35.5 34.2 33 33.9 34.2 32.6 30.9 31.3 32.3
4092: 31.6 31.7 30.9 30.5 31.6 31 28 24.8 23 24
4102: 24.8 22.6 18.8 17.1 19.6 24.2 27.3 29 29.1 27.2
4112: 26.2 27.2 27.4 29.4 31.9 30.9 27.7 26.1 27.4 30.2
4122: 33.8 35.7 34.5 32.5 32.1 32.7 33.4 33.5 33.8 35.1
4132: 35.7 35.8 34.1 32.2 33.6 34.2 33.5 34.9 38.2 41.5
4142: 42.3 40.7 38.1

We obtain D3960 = 1.4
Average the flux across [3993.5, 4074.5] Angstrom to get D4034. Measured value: 34.9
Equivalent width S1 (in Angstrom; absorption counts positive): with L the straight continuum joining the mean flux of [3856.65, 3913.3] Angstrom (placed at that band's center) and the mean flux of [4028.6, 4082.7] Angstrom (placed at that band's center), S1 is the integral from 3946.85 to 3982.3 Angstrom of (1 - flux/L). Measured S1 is 7.2 Angstrom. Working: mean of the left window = 27.1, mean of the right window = 34.4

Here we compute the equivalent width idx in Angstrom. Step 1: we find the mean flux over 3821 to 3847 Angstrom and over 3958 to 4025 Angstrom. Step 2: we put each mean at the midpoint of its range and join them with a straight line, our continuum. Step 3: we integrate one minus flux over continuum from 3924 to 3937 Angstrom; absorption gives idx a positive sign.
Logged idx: 1.4 Angstrom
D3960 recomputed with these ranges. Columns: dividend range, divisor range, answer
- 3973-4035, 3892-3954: 1.25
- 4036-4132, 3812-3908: 1.44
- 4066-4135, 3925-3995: 1.26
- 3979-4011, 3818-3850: 1.67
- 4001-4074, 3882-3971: 1.44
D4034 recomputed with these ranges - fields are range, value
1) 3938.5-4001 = 27.2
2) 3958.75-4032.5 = 30.1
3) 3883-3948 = 26.2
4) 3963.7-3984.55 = 20.8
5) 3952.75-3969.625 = 24.6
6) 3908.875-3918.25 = 32.9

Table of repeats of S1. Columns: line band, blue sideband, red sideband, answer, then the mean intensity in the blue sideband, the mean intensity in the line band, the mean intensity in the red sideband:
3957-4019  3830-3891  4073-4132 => -3.12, 24.6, 28.8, 29.9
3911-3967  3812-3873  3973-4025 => 4.09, 24.9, 27.4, 32.5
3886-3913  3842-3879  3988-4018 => 4.76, 28.7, 24.9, 34.1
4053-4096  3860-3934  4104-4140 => -4.70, 27.3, 33.1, 30.5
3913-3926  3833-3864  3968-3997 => -3.30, 23.5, 31.5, 26.5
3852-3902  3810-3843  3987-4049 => -3.64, 21.3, 26.6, 35.1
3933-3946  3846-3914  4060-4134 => 2.42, 27.2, 22.9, 30.7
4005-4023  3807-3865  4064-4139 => -4.92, 24.3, 36.4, 30.7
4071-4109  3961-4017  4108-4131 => 0.82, 28.6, 29.4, 30.6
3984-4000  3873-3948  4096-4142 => -3.17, 26.2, 33.2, 30.1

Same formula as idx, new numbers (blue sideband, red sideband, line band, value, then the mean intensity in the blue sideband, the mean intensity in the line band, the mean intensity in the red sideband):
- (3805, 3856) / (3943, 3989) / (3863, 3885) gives -4.36 Angstrom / 23.1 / 28.7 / 25.8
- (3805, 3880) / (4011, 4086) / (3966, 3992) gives 6.20 Angstrom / 25.4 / 24.2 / 34.9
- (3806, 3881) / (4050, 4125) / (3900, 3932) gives -3.41 Angstrom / 25.4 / 29.9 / 30.9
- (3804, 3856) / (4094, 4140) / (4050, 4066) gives -3.73 Angstrom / 23.1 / 34.9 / 29.6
